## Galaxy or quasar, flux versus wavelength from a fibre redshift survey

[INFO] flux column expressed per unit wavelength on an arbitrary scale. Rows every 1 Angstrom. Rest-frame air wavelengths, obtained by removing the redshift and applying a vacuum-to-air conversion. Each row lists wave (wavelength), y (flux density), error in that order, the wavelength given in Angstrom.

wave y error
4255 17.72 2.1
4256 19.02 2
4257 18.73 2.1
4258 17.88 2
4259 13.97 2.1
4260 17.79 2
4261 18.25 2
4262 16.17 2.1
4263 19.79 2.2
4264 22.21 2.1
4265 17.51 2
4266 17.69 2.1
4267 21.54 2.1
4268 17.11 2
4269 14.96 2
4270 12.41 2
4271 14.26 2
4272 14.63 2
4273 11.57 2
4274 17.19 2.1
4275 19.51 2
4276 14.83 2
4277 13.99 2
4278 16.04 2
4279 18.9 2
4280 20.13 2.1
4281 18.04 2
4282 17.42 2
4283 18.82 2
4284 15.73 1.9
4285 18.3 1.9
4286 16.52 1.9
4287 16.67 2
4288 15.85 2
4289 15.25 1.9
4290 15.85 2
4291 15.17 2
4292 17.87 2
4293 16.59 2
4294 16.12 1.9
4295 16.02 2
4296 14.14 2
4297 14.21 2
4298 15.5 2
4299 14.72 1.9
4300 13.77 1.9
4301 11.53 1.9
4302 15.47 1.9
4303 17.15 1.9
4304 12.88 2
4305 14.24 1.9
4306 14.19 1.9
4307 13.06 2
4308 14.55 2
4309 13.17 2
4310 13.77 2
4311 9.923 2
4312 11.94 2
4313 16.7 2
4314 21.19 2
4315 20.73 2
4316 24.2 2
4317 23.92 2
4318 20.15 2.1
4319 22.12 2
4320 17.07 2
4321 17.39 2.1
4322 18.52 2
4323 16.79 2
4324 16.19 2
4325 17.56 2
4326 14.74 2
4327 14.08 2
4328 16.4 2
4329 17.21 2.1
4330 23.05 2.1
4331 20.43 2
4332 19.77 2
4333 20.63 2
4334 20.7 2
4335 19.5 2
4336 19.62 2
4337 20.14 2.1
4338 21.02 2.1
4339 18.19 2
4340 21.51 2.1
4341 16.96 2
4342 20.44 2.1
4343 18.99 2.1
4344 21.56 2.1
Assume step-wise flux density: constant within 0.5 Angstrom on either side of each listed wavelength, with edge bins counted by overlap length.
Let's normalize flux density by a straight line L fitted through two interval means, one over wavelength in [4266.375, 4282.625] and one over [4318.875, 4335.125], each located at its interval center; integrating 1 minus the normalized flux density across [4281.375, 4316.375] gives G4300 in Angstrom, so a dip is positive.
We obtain 3.2 Angstrom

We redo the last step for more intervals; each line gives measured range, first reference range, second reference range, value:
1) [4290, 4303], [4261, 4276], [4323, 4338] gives 1.8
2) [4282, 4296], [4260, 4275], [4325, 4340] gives 0.9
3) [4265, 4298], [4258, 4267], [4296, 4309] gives -0.3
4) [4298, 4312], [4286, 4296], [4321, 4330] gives 2.3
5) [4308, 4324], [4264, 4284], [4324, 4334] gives 0.2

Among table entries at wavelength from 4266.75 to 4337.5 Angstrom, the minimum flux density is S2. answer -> 9.923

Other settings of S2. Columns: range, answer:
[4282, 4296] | 14.14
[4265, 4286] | 11.57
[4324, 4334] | 14.08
